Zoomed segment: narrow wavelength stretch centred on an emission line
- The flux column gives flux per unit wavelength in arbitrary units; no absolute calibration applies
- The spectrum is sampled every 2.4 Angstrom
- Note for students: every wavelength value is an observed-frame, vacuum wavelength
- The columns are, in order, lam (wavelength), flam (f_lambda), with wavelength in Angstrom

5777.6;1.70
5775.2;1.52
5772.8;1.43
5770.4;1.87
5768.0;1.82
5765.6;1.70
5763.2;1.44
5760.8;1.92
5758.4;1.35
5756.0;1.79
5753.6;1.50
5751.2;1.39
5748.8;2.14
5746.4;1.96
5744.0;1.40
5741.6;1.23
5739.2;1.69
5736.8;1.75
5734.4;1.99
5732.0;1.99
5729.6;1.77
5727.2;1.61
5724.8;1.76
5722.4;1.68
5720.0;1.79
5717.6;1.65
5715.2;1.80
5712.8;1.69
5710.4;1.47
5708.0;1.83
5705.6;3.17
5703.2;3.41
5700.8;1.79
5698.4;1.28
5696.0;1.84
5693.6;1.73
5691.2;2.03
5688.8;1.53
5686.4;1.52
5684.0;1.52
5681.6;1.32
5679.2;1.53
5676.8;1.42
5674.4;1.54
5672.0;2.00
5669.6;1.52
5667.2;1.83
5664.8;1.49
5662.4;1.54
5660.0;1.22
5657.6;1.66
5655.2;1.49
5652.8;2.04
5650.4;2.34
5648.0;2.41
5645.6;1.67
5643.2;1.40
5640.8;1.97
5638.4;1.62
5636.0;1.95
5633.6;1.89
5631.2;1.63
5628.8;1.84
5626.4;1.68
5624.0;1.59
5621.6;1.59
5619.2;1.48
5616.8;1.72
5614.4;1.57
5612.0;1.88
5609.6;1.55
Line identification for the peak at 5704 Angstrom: [O III]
